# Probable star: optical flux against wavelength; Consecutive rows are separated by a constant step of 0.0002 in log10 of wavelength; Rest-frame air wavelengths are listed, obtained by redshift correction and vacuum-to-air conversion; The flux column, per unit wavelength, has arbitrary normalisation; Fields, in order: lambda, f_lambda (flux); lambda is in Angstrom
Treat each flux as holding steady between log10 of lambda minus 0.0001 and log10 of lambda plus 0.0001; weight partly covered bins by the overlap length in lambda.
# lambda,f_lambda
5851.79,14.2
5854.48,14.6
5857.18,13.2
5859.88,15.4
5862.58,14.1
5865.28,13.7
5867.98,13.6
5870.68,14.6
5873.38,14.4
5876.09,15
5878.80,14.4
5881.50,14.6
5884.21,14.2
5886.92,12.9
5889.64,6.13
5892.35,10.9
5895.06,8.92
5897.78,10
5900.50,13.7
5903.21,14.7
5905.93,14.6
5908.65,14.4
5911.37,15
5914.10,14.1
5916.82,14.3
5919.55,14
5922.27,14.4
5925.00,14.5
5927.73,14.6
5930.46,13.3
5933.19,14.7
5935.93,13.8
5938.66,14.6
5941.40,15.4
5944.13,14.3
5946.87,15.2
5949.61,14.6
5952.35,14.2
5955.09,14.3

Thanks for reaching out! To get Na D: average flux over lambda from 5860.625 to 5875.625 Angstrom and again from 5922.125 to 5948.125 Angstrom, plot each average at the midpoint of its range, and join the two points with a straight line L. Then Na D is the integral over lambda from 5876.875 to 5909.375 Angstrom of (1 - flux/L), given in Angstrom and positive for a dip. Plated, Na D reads 4.2 Angstrom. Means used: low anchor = 14.2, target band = 12.5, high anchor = 14.5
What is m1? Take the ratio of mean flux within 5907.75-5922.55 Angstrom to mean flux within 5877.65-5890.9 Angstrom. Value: 1.15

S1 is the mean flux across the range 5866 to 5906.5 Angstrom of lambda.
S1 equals 12.8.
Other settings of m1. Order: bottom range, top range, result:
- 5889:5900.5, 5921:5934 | 1.47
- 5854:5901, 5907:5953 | 1.11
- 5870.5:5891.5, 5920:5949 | 1.10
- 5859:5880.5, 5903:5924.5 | 1.00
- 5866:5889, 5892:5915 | 0.93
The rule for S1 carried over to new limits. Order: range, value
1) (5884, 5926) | 12.9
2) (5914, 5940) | 14.2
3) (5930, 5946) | 14.4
